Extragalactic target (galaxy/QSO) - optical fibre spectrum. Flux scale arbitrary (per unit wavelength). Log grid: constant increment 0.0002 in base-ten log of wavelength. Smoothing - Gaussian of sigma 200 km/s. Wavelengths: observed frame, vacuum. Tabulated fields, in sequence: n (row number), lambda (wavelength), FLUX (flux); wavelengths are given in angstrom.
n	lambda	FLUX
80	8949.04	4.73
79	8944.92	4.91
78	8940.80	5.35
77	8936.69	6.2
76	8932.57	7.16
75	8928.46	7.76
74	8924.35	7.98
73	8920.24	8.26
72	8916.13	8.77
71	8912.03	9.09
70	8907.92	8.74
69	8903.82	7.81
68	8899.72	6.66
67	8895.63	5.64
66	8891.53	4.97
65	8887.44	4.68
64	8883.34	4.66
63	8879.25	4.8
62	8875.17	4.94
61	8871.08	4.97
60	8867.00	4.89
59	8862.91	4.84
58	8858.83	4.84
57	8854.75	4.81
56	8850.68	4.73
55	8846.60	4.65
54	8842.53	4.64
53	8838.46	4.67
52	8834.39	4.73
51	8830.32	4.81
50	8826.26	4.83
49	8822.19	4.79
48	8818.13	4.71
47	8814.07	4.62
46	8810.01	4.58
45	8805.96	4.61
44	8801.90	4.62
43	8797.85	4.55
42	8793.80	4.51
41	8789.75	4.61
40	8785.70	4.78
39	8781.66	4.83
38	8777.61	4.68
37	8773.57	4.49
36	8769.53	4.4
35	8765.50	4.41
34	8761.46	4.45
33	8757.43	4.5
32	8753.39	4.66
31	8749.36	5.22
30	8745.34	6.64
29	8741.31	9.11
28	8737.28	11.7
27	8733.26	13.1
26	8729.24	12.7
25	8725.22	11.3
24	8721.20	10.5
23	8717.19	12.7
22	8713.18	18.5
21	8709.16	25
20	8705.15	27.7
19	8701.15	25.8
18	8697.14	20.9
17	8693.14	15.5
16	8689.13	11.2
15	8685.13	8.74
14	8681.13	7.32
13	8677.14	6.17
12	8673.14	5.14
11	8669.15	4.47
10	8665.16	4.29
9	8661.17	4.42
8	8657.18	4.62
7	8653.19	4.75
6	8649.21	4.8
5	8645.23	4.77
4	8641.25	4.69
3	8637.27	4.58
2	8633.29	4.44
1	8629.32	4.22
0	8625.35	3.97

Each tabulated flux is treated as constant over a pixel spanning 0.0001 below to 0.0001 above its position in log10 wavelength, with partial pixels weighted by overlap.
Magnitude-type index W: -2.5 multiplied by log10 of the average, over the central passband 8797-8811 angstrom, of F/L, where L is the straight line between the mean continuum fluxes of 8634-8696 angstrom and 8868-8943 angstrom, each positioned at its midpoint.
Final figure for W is 0.38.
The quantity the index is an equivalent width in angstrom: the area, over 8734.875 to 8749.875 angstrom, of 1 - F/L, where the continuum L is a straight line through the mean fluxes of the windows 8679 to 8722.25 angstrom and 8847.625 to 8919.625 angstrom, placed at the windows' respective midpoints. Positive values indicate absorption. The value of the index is 6.05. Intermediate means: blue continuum 16.8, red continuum 5.91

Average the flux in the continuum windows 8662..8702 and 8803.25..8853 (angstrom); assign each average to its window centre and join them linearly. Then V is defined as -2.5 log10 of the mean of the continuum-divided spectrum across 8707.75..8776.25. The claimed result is -0.13 mag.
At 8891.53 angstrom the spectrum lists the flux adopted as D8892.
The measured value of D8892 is 4.97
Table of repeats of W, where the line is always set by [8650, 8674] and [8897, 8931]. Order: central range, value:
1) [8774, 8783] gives 0.30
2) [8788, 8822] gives 0.38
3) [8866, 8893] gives 0.49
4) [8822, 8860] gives 0.43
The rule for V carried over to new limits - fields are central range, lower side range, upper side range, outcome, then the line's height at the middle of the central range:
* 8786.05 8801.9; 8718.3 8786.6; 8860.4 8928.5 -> 0.46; 7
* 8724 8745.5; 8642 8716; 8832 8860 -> -0.21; 9.08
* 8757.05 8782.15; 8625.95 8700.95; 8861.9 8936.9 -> 0.47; 6.97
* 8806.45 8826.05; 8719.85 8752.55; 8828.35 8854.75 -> 0.25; 5.94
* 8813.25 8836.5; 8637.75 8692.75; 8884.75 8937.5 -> 0.39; 6.8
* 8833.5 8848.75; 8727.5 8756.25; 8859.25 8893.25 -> 0.25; 5.89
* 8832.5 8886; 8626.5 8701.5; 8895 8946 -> 0.47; 7.39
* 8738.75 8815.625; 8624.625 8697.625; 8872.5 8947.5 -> 0.29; 6.55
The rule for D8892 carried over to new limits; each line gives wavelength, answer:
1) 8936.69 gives 6.2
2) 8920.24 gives 8.26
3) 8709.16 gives 25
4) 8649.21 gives 4.8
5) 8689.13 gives 11.2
